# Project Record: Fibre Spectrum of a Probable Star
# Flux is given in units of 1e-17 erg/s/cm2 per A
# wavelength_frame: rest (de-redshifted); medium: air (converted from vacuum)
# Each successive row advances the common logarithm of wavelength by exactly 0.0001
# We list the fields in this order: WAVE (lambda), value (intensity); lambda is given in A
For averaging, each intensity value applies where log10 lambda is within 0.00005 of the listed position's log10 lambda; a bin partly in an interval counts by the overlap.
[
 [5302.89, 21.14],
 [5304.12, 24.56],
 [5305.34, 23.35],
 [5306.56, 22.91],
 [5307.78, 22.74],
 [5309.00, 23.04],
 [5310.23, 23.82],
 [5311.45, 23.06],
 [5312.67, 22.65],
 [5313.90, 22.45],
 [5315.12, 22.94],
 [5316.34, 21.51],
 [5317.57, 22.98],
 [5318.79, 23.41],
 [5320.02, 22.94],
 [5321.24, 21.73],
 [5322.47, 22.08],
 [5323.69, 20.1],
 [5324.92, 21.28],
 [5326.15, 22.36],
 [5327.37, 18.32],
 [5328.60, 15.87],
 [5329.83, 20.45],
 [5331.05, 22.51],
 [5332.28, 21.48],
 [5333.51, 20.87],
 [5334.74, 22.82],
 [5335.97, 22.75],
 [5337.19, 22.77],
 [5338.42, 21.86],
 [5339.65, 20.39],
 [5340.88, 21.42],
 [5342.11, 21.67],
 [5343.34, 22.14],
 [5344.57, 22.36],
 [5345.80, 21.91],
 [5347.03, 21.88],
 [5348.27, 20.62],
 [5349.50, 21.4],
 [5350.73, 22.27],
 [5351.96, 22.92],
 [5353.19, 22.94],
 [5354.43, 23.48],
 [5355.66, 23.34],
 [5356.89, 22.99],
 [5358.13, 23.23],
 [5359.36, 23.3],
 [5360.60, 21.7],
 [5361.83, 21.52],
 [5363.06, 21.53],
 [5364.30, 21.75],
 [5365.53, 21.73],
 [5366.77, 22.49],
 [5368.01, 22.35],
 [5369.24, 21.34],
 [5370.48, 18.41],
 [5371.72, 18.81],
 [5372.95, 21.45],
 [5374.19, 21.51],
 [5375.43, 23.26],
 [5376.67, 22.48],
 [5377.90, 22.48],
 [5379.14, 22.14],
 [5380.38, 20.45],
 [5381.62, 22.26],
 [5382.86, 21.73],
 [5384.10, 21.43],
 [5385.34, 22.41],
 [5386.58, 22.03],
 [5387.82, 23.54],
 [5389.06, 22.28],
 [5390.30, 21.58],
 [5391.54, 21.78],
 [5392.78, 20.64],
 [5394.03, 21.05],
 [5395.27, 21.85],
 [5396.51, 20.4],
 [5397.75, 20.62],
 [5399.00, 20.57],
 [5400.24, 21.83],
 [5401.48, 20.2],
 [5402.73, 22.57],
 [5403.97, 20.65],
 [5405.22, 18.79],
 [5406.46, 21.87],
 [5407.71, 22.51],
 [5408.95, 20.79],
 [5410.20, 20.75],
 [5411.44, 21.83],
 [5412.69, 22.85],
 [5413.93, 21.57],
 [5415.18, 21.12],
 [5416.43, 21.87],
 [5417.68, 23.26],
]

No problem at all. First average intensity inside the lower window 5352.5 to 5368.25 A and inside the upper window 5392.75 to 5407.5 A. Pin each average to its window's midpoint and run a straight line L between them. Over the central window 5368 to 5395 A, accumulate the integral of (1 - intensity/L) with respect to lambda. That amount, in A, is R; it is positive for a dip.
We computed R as 0.1 A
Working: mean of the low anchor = 22.5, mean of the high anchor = 21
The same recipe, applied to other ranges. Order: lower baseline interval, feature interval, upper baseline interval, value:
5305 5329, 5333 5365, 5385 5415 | -0.5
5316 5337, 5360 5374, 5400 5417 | 0.1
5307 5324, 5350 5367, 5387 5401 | -0.4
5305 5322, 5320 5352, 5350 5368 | 1.8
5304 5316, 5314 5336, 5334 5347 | 1.1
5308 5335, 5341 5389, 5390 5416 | -1.1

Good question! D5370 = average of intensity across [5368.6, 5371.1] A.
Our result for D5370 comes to 19.9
